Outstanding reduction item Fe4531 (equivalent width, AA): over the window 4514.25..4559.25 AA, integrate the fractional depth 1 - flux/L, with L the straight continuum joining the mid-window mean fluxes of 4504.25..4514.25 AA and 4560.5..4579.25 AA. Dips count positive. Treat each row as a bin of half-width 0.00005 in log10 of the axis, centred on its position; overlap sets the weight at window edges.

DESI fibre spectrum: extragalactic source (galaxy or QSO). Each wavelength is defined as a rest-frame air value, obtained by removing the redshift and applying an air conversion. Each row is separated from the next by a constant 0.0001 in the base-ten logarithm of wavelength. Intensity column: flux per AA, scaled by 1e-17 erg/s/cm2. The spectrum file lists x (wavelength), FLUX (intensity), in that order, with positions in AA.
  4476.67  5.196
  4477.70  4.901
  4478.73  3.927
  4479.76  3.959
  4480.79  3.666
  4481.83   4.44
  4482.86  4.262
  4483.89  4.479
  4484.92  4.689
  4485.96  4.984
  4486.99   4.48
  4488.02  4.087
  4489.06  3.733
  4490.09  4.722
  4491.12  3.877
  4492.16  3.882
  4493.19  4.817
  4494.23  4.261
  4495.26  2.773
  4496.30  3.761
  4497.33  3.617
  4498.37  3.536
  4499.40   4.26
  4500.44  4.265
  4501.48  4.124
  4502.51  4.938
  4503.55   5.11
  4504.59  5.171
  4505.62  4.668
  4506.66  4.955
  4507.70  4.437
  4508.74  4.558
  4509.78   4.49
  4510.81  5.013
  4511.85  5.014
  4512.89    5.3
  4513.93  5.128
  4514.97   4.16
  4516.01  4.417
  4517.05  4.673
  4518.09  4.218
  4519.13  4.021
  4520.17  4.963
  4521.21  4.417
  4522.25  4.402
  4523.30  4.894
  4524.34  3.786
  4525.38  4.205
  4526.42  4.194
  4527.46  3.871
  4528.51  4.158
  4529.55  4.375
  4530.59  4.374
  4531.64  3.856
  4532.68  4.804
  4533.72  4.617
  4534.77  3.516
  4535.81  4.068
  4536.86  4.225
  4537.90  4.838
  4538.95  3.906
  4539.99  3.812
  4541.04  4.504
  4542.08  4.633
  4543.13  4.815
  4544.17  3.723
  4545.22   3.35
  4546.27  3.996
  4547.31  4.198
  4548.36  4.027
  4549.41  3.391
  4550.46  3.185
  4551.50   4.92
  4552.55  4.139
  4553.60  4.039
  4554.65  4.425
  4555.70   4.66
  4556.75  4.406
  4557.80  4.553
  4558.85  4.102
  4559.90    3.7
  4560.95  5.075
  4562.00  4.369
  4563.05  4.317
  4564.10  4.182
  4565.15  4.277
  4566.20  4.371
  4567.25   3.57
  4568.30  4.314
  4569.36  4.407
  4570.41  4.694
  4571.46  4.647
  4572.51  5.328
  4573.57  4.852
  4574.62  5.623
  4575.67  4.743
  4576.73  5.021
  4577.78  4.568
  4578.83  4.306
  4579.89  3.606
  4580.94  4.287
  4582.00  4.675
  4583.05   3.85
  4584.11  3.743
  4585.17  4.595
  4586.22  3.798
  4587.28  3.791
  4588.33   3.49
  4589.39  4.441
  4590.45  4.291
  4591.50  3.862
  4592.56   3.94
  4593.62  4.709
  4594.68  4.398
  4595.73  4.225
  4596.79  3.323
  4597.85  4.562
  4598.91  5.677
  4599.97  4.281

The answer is 4.8 AA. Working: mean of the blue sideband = 4.87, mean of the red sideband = 4.59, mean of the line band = 4.23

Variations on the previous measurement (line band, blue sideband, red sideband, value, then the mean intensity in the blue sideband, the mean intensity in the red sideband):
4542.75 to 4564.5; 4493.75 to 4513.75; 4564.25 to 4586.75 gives 1.3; 4.45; 4.44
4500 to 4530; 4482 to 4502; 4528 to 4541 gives -2.6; 4.14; 4.22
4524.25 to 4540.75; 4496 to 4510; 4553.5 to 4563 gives 0.8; 4.43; 4.38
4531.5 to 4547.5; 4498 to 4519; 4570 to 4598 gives 1.1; 4.62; 4.34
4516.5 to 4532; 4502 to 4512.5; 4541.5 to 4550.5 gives 0.6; 4.84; 3.97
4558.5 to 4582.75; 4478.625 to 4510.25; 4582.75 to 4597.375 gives -2.3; 4.29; 4.04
